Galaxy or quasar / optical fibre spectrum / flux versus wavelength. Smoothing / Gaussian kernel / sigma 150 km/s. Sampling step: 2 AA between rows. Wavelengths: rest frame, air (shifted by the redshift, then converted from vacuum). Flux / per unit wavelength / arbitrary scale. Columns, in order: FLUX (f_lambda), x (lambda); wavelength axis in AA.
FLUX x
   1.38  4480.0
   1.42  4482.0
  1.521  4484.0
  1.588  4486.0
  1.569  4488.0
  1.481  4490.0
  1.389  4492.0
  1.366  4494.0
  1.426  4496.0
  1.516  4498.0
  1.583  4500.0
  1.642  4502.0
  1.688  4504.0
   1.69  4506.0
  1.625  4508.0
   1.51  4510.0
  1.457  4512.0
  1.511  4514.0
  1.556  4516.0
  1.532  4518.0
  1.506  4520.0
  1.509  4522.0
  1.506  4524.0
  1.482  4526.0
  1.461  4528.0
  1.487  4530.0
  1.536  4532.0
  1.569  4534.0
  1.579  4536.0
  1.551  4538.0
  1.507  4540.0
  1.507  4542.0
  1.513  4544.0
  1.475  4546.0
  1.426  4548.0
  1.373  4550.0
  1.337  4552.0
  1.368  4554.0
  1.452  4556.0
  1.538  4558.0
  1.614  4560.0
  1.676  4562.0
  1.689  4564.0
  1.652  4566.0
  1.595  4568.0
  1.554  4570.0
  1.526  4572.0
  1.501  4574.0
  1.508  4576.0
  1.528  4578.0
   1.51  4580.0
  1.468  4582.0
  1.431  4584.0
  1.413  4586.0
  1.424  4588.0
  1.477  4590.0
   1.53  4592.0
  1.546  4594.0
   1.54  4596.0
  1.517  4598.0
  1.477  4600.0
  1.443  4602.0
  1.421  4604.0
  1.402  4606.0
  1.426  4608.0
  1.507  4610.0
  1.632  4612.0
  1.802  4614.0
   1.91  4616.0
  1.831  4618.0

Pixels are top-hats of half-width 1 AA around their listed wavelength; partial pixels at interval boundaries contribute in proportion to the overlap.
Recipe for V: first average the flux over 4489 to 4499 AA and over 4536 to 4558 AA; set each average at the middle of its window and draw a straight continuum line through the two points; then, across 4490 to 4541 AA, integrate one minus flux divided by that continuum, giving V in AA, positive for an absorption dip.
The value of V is -2.85 AA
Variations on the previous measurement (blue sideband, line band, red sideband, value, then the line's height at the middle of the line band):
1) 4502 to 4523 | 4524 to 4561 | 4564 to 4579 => 1.7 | 1.56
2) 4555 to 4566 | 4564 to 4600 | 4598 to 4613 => 0.5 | 1.54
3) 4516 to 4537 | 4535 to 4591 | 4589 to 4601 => 0.4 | 1.52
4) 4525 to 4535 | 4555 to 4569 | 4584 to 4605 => -1.0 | 1.49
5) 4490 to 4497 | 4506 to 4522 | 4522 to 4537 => -0.7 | 1.47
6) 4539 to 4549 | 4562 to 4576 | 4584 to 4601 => -0.9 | 1.49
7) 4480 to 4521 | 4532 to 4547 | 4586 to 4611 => -0.2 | 1.5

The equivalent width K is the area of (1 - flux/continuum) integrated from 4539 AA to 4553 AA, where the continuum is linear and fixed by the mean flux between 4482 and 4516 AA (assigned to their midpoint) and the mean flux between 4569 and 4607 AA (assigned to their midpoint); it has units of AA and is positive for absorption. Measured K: 0.5 AA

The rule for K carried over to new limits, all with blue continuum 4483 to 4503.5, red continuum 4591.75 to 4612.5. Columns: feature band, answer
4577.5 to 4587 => 0.17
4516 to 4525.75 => -0.05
